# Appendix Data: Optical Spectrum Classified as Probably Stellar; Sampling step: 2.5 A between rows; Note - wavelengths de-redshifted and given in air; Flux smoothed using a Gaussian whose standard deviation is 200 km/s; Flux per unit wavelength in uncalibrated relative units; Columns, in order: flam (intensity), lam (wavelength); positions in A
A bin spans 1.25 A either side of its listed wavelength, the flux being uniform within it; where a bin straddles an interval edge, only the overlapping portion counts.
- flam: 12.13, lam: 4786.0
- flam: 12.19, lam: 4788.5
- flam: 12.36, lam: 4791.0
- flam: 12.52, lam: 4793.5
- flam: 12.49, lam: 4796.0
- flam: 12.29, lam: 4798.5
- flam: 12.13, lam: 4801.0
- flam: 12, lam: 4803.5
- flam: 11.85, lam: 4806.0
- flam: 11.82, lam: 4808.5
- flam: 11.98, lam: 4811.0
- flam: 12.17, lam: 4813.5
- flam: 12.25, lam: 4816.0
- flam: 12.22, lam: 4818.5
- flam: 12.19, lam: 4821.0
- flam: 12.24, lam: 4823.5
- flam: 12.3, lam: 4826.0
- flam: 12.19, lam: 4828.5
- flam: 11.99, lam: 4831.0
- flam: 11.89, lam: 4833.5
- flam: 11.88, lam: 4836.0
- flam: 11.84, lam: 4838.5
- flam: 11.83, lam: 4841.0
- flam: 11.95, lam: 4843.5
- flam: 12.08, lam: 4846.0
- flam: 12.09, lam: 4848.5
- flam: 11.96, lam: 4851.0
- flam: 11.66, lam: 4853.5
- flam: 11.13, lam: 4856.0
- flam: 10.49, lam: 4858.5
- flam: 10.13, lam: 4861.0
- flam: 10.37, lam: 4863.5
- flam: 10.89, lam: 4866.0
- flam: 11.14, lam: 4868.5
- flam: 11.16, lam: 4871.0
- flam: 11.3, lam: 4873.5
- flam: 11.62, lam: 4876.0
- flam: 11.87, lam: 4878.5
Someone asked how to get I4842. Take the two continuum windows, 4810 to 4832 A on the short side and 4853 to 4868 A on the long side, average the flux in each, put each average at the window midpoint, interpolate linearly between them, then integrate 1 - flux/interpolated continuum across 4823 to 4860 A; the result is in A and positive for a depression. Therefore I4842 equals -1.2 A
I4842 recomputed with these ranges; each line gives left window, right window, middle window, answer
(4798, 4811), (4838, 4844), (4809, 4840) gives -0.41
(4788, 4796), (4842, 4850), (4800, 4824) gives 0.35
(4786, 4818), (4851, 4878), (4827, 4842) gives -0.46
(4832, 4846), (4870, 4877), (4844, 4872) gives 0.95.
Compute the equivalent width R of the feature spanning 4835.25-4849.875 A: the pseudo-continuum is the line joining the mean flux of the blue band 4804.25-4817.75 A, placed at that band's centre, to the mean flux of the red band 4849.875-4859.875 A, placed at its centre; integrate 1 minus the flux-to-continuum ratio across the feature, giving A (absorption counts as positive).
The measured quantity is -0.6 A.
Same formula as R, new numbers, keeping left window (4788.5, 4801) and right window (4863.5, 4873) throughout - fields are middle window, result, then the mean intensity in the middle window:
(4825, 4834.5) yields -0.3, 12.1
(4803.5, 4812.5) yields 0.2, 11.9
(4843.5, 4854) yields -0.6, 12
